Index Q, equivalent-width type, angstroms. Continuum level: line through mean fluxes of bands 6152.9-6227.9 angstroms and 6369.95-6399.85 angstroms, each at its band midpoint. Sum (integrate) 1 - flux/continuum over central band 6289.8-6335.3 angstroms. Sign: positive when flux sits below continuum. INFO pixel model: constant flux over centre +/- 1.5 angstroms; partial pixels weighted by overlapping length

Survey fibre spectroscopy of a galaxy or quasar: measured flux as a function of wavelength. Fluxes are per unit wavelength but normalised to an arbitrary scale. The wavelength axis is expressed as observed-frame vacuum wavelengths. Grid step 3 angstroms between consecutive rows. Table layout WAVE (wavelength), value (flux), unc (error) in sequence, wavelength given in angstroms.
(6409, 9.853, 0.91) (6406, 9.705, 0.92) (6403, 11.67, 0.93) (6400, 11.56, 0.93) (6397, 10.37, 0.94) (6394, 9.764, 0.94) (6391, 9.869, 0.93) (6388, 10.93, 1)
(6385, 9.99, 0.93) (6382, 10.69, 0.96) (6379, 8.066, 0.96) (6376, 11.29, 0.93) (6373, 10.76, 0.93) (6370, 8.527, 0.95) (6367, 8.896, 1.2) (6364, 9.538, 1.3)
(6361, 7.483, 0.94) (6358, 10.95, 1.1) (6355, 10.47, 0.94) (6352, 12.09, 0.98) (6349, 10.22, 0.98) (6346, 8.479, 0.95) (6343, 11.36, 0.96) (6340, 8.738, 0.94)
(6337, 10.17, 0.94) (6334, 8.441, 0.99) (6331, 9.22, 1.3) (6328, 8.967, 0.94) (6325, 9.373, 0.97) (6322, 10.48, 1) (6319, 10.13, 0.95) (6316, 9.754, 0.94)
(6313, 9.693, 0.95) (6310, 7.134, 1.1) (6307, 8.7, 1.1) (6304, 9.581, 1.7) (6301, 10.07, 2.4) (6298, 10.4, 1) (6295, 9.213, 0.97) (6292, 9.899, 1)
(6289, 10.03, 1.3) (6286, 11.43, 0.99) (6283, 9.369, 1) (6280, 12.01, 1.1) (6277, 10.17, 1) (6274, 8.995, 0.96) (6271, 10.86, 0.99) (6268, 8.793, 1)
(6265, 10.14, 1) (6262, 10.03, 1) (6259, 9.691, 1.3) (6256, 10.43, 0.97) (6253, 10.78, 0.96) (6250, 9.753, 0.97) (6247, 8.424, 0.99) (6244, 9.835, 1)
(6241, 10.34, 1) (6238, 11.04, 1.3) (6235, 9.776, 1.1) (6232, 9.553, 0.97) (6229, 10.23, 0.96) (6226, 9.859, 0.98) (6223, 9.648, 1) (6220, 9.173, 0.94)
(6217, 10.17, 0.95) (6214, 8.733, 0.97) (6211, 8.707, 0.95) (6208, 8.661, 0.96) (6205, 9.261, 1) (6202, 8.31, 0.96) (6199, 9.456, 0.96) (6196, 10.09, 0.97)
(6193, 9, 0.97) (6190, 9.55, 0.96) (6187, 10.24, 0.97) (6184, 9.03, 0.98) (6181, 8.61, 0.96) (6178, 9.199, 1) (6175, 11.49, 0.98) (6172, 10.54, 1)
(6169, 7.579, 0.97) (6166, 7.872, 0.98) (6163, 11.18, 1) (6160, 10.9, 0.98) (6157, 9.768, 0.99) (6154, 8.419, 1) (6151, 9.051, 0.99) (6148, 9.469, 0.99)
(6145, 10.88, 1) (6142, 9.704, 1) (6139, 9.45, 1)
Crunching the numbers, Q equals 2.2 angstroms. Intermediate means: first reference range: 9.43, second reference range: 10.2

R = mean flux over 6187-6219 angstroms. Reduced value 9.24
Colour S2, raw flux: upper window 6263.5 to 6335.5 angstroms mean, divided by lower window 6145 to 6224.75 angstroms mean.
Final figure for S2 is 1.0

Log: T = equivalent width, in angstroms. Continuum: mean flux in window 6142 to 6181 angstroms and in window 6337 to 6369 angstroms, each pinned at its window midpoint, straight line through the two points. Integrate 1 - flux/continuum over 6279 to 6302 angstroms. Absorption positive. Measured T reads -1.2 angstroms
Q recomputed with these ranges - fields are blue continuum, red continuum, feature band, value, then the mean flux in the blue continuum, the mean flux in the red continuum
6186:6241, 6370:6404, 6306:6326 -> 1.36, 9.54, 10.3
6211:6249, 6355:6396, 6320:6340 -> 0.72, 9.69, 9.78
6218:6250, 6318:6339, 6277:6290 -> -1.39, 9.79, 9.51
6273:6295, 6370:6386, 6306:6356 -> 2.49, 10.2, 10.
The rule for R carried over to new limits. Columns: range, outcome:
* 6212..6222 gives 9.34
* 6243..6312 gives 9.81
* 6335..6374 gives 9.79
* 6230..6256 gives 9.97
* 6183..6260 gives 9.61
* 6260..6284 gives 10.1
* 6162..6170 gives 8.81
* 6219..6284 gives 9.96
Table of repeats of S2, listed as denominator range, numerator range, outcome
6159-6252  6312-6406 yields 1.04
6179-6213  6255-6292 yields 1.11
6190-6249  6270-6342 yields 1.02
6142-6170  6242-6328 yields 1.03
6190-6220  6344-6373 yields 1.06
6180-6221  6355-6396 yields 1.06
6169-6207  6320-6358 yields 1.04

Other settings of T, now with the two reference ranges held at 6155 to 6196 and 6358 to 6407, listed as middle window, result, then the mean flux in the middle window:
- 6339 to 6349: 0.24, 9.67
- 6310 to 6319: 0.46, 9.36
